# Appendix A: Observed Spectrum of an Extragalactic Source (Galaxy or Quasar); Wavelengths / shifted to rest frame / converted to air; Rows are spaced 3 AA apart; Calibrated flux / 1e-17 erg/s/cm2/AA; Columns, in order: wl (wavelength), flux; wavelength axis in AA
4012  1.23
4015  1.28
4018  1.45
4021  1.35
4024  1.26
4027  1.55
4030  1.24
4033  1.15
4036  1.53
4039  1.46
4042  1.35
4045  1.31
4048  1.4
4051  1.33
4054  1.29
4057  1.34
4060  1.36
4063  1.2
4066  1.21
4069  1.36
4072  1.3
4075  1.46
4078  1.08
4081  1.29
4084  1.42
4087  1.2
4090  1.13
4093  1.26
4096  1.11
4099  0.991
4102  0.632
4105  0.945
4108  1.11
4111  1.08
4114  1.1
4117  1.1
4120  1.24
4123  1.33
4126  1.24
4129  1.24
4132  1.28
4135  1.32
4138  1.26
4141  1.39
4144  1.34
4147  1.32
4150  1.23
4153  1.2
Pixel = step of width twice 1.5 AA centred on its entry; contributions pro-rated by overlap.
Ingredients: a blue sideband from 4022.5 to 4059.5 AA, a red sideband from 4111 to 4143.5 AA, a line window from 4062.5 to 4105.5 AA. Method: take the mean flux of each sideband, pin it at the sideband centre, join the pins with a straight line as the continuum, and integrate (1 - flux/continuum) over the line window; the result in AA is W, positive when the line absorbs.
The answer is 4.1 AA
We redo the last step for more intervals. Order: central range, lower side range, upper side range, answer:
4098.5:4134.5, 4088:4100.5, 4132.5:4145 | 3.3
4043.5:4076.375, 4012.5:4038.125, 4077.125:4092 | -1.1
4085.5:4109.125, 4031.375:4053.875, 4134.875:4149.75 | 5.1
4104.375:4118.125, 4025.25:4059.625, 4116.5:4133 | 2.1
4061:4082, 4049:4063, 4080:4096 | 0.2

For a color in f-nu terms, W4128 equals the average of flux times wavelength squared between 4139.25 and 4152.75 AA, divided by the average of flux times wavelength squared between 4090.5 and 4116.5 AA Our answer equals 1.29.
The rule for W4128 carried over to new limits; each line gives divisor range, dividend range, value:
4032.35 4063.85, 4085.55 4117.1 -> 0.81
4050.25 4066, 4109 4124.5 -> 0.93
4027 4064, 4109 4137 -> 0.94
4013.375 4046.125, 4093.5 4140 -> 0.88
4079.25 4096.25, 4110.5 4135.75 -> 1.00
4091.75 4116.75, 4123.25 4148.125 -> 1.28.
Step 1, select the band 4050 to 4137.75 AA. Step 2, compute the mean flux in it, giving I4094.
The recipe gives 1.21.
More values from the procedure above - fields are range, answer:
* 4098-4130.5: 1.09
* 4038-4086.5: 1.32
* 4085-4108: 1.05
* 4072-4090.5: 1.27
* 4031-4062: 1.35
